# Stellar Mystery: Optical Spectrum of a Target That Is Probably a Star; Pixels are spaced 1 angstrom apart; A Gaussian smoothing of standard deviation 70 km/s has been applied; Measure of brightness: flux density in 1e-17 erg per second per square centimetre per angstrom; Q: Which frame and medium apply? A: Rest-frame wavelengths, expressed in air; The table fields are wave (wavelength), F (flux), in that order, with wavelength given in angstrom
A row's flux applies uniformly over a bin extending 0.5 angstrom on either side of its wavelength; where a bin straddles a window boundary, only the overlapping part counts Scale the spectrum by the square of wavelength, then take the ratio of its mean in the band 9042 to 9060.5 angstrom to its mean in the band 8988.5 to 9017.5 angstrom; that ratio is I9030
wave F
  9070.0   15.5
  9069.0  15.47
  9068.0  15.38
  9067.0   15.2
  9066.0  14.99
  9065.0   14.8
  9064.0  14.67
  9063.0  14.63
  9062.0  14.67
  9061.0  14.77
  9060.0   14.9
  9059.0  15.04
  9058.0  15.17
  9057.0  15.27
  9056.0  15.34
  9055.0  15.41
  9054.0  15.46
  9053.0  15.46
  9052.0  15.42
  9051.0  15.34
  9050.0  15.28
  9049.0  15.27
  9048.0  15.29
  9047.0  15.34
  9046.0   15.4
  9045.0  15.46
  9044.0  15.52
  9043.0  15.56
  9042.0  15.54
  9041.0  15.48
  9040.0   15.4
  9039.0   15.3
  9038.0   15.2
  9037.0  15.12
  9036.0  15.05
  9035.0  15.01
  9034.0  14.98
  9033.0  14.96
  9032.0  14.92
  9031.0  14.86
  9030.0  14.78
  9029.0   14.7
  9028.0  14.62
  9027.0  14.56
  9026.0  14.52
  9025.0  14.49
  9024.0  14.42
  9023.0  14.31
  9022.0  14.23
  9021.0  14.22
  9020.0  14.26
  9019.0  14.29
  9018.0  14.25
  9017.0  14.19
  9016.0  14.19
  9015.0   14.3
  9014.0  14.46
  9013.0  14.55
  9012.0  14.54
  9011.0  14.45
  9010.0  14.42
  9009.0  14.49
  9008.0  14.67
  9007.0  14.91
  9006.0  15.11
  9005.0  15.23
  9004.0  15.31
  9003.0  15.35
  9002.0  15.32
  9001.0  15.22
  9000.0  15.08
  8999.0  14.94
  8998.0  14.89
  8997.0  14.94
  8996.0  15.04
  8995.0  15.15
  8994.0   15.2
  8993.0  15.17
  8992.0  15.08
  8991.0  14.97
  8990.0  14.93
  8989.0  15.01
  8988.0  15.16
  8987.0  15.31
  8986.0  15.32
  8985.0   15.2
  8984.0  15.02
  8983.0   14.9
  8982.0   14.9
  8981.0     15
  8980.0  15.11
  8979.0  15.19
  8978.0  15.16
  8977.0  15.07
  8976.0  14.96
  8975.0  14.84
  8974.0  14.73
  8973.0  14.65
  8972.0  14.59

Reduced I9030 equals 1.04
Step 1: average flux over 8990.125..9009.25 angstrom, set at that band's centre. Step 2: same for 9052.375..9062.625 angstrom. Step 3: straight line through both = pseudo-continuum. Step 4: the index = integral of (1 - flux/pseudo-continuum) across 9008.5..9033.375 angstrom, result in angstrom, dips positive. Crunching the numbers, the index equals 1.0 angstrom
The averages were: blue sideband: 15.1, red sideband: 15.1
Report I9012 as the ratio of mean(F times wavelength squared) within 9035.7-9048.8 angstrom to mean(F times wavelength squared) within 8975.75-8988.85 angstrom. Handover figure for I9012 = 1.03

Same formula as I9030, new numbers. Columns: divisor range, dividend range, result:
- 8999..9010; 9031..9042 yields 1.01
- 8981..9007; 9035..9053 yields 1.03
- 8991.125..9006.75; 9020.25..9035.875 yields 0.97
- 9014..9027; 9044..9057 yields 1.08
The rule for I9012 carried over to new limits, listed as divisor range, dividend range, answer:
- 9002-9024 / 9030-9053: 1.05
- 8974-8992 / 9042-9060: 1.04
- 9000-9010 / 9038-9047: 1.04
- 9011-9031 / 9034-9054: 1.07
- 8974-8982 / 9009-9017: 0.97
